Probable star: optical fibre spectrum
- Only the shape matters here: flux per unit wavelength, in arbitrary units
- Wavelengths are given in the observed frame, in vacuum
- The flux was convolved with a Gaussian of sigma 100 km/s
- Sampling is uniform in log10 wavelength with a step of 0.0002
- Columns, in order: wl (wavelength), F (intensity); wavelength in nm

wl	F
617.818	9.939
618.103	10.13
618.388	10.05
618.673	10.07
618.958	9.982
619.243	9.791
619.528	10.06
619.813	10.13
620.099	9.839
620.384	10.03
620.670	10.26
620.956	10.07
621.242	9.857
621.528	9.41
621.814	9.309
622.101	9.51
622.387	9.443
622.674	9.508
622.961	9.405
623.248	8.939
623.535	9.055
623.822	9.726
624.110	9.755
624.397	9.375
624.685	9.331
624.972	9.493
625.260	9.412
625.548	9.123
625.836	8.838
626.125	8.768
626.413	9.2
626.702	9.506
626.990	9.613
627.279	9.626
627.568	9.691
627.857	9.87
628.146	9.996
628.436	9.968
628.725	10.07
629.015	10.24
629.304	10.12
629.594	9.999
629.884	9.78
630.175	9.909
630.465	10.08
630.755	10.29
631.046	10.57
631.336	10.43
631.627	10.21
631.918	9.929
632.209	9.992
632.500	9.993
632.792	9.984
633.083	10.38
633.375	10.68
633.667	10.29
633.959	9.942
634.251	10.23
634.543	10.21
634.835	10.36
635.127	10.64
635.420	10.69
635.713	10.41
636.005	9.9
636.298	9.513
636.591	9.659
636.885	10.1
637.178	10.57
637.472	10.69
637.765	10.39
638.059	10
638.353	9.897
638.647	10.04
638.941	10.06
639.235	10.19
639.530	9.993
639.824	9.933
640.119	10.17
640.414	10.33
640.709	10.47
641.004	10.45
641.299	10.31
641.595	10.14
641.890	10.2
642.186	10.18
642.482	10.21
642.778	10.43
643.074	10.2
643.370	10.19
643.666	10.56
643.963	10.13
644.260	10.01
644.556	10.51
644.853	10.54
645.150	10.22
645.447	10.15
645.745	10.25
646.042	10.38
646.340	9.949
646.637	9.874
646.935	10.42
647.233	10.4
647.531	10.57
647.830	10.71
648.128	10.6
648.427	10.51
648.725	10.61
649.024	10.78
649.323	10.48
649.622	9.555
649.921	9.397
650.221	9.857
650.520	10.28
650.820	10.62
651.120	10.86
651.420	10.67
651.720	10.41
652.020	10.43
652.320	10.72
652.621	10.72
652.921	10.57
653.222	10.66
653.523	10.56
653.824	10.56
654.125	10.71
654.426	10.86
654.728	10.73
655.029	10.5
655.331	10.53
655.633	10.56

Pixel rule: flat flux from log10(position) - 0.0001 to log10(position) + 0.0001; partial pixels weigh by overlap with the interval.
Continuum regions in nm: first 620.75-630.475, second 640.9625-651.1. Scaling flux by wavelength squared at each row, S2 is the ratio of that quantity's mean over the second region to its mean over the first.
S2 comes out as 1.14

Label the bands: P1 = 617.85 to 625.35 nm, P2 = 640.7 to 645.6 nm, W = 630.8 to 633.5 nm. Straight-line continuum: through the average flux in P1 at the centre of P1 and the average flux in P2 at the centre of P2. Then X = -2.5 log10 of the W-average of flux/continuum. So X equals -0.027 mag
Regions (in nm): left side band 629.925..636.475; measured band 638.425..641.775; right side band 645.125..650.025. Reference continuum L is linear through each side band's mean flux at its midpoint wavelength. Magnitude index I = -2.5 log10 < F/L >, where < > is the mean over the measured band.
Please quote 0.007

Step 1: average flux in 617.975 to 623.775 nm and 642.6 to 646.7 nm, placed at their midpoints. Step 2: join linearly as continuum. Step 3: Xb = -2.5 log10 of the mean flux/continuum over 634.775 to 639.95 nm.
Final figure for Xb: -0.01 mag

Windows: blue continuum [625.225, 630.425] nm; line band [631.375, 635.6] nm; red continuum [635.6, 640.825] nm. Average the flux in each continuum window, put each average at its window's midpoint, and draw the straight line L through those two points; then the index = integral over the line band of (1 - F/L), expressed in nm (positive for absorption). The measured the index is -0.15 nm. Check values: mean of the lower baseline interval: 9.67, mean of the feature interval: 10.3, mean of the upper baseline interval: 10.1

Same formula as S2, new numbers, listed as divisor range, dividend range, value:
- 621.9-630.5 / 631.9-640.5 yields 1.10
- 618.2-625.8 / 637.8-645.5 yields 1.13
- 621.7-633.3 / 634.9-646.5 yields 1.10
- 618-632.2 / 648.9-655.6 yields 1.17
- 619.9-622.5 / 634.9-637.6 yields 1.10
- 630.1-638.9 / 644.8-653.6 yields 1.07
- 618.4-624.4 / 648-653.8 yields 1.18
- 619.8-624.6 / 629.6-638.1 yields 1.10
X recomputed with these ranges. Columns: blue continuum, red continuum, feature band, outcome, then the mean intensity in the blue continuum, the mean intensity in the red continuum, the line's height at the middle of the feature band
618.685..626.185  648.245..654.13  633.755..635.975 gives -0.041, 9.57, 10.4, 9.95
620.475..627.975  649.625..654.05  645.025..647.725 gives -0.002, 9.47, 10.4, 10.2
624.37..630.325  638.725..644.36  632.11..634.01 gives -0.036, 9.62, 10.2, 9.86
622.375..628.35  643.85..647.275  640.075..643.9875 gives -0.021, 9.42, 10.2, 10.1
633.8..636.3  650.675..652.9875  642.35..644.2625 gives 0.018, 10.3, 10.6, 10.4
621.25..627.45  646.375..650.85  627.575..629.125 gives -0.053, 9.36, 10.3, 9.52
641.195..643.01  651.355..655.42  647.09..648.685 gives -0.013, 10.2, 10.6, 10.4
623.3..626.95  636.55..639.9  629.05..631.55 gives -0.057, 9.3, 10.1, 9.63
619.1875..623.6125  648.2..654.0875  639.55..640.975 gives -0.007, 9.67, 10.4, 10.2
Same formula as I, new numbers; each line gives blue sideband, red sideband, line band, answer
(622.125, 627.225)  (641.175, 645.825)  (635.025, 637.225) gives -0.028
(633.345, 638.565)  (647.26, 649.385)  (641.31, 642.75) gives 0.021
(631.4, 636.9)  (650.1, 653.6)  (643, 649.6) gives 0.007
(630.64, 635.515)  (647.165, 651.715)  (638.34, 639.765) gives 0.029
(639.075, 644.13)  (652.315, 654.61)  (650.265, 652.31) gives 0.007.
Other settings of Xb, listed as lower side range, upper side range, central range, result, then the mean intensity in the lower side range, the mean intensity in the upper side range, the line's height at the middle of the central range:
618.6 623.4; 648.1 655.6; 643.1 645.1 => -0.002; 9.74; 10.5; 10.3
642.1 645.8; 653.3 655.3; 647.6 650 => 0.009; 10.3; 10.6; 10.5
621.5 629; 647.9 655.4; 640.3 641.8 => -0.027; 9.47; 10.5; 10.1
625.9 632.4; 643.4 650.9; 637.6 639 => 0.000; 9.89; 10.3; 10.1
